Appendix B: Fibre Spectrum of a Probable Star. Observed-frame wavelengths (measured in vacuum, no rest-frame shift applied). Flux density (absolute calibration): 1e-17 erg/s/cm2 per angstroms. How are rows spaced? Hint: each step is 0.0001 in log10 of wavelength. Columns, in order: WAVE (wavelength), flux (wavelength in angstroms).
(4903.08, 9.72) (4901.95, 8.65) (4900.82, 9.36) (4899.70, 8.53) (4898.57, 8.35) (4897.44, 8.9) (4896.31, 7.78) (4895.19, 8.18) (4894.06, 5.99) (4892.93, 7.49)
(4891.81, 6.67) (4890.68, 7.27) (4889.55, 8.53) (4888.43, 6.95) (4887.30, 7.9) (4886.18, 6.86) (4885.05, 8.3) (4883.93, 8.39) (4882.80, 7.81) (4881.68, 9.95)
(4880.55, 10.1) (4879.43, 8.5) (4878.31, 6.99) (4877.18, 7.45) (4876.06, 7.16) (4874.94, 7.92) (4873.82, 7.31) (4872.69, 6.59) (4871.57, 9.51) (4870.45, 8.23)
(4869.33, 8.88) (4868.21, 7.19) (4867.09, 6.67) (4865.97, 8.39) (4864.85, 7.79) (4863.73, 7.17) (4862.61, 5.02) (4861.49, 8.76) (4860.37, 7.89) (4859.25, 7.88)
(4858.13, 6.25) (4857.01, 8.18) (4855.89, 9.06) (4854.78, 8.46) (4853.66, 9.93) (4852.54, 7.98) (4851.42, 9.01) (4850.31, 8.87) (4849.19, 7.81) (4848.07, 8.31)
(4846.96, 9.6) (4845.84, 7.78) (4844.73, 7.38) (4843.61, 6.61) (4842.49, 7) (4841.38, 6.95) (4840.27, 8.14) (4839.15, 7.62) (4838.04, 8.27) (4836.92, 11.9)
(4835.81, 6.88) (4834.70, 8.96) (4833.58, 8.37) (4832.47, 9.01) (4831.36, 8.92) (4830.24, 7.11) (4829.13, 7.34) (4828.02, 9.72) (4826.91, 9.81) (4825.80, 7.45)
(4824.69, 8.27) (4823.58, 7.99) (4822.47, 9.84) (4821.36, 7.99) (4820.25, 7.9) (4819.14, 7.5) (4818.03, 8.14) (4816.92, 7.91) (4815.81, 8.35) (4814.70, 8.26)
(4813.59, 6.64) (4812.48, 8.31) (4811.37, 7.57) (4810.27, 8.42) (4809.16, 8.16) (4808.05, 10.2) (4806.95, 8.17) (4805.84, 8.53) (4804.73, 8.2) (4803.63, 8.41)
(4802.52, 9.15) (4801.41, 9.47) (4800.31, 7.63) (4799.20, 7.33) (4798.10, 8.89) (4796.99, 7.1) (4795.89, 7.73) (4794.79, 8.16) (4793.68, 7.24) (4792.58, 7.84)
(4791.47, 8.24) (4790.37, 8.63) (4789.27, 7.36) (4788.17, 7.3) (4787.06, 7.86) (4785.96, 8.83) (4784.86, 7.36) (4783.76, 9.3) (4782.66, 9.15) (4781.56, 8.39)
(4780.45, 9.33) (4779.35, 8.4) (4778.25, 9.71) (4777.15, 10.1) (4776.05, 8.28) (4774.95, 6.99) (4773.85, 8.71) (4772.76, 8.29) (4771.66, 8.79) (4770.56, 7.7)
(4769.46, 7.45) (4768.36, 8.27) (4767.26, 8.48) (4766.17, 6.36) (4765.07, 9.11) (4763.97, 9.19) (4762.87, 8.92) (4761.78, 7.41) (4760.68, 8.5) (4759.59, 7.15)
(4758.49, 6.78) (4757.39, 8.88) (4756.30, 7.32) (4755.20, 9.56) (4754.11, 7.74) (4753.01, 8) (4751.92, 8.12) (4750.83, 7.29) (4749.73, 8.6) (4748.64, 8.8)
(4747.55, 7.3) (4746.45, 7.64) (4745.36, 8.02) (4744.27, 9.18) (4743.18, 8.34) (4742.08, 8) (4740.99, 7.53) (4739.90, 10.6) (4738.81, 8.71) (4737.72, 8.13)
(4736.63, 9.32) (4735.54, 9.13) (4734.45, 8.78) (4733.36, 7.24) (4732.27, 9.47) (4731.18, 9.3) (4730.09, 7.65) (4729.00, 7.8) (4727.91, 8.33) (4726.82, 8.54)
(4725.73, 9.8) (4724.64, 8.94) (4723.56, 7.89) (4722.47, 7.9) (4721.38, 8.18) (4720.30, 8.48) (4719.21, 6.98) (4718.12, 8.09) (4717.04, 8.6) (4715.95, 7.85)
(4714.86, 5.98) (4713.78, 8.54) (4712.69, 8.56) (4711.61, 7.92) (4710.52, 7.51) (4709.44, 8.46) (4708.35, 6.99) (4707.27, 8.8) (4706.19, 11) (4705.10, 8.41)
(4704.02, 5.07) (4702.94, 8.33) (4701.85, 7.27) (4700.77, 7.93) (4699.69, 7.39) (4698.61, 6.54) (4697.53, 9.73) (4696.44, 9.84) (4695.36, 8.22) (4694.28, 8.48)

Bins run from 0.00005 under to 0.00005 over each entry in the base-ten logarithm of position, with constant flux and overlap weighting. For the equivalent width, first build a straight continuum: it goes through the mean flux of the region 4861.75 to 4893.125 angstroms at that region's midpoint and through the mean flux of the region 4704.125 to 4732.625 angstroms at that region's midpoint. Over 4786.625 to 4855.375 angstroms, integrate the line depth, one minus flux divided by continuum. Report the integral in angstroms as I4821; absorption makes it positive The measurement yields -2.5 angstroms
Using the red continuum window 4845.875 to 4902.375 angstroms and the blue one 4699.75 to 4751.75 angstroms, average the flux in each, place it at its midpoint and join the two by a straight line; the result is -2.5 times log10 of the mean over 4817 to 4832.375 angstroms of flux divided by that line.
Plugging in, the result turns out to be -0.03 mag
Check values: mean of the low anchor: 8.23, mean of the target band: 8.32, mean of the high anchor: 8.01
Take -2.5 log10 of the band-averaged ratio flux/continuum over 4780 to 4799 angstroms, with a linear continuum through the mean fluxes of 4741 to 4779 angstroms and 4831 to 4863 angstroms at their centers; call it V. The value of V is 0.01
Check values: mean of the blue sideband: 8.2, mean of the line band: 8.14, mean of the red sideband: 8.18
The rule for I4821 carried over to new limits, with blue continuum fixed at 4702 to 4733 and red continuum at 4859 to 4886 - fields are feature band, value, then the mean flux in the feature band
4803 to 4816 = -0.43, 8.27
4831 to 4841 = -0.85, 8.64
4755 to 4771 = 0.10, 8.04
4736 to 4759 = -0.47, 8.29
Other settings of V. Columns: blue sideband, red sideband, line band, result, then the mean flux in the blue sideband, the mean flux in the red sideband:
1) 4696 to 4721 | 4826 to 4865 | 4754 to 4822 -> -0.016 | 8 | 8.16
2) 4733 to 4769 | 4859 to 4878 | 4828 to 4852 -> -0.060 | 8.26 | 7.62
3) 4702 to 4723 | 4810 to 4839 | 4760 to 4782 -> -0.033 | 7.97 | 8.33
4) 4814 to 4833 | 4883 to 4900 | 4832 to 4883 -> -0.008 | 8.31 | 7.73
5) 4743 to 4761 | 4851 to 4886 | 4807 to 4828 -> -0.036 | 8.06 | 8.01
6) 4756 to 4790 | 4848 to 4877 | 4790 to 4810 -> -0.017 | 8.26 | 7.92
